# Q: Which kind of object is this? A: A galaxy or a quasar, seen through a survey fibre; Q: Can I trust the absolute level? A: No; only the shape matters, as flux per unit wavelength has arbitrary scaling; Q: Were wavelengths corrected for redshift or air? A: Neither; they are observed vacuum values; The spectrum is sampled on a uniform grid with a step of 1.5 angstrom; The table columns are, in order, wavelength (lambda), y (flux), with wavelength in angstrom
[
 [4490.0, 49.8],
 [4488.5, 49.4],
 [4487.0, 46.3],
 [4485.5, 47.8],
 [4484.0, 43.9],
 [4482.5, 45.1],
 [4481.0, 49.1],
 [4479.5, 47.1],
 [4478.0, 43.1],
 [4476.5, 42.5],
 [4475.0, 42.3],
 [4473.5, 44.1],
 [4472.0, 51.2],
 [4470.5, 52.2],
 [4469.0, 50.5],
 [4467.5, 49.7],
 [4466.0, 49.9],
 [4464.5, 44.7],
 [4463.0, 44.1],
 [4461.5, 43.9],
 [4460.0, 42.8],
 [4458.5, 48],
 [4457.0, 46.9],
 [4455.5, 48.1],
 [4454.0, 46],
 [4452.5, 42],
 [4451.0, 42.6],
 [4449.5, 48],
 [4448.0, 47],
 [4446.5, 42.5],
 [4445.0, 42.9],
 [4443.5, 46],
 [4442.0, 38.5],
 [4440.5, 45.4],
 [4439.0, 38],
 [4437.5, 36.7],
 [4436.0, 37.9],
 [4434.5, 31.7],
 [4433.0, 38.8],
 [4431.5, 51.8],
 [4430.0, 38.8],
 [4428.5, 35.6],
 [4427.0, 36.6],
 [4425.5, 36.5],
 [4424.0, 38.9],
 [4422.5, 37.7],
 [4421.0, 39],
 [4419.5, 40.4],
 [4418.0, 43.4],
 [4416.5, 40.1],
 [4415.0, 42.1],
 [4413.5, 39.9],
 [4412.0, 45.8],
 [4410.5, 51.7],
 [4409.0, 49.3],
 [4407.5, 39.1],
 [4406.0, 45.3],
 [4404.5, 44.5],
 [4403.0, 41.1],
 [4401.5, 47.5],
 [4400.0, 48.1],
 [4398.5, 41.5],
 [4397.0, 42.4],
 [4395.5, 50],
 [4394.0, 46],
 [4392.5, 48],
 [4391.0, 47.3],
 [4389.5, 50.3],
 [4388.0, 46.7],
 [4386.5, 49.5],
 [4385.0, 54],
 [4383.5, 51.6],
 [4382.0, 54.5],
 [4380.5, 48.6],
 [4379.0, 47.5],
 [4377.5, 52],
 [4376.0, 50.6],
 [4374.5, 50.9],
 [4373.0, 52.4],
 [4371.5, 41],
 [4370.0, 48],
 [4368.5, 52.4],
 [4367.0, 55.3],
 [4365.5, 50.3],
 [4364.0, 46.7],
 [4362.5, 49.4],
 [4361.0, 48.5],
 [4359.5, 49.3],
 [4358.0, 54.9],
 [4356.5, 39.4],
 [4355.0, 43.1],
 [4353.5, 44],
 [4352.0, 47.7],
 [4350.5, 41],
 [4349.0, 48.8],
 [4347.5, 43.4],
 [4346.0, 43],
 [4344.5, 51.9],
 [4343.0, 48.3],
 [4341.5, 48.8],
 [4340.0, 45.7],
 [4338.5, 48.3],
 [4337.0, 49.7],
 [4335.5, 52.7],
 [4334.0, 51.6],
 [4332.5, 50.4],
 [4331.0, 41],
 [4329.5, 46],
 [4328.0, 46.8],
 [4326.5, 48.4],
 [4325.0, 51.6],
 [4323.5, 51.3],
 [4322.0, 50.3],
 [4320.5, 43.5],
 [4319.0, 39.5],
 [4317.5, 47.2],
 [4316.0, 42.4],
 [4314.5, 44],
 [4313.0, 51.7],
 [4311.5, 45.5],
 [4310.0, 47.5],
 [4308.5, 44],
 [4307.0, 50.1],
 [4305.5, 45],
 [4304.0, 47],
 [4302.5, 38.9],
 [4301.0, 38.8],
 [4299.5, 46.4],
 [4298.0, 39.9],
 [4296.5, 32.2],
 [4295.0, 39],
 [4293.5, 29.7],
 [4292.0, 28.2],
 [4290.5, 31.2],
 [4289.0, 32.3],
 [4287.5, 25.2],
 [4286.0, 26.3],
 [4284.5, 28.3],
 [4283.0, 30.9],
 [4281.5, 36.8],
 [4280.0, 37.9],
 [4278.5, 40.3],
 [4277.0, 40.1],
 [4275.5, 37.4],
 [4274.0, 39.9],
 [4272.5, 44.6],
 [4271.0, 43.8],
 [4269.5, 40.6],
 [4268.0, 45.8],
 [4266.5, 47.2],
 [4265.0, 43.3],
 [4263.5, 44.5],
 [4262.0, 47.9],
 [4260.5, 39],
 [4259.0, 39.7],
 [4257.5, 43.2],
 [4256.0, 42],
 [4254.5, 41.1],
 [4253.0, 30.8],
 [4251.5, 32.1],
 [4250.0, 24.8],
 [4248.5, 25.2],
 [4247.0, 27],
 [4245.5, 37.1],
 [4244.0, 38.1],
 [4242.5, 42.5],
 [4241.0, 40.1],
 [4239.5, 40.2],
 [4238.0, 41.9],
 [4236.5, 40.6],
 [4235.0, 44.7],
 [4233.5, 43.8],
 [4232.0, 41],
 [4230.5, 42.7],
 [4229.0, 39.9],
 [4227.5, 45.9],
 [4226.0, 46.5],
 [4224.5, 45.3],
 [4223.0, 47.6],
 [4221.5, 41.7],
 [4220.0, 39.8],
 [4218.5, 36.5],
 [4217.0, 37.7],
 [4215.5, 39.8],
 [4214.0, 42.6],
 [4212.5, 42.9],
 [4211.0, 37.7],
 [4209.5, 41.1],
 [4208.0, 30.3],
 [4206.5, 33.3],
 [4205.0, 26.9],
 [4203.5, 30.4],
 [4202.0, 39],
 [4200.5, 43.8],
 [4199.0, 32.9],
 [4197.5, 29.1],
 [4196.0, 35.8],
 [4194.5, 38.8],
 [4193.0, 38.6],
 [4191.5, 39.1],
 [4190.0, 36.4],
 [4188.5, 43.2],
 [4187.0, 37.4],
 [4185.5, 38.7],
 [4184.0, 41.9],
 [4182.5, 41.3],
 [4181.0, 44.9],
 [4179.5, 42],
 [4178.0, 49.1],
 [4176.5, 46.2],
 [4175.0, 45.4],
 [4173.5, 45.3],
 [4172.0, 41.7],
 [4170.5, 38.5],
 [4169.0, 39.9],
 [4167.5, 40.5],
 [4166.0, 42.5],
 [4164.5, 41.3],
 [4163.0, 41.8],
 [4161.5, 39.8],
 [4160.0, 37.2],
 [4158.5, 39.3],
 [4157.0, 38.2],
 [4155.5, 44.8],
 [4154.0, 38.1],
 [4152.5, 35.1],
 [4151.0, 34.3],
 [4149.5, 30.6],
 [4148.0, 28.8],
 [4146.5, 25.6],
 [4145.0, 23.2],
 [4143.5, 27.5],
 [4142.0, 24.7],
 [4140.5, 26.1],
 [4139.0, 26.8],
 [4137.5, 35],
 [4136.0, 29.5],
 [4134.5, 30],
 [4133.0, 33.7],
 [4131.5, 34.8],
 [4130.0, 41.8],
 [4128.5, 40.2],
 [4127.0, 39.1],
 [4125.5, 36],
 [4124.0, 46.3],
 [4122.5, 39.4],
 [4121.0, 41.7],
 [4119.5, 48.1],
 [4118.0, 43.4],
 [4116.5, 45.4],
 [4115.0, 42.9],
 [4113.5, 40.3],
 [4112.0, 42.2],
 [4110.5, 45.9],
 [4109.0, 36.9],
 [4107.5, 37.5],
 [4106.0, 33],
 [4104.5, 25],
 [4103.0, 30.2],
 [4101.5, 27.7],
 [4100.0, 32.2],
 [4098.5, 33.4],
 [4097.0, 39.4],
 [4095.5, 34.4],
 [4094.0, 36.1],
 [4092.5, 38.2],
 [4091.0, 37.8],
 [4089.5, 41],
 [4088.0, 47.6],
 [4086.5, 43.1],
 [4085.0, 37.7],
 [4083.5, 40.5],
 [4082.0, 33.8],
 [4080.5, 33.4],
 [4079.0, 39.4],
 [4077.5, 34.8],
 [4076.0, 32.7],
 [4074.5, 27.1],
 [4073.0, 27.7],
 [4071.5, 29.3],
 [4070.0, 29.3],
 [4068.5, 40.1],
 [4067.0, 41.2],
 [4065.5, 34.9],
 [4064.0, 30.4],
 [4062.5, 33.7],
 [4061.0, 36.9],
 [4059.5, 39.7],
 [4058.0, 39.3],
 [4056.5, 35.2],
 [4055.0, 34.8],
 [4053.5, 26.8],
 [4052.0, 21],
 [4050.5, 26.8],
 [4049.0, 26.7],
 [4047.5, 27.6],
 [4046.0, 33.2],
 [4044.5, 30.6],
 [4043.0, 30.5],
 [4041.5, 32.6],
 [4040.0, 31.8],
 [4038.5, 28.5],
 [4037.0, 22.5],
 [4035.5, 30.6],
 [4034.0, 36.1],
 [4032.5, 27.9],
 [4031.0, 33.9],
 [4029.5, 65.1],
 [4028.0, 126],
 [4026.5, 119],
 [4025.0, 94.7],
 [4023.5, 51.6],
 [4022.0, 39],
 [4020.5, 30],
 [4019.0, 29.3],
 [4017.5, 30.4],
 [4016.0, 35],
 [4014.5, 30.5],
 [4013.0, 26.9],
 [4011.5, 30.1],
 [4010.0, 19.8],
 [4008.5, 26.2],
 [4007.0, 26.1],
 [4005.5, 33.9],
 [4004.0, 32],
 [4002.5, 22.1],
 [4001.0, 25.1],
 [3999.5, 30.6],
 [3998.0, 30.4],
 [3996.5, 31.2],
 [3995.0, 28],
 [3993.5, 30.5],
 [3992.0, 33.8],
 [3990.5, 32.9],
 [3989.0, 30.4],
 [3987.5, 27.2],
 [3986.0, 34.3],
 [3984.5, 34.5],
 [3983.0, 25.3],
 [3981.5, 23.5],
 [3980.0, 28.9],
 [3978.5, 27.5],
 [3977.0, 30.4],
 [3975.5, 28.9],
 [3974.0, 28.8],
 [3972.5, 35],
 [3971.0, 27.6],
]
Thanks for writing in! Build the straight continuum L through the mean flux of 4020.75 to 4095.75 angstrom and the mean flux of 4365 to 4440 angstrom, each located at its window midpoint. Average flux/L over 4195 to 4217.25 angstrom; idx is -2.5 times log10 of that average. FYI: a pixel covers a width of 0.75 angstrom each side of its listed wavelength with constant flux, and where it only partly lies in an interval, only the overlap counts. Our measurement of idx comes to 0.16 mag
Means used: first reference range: 39.4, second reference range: 44.9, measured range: 36.2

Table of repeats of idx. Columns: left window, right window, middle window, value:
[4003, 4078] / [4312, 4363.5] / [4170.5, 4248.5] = 0.080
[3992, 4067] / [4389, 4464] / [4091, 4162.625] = 0.072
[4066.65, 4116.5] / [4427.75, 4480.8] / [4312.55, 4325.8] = -0.138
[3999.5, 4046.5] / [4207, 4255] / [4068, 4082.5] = 0.206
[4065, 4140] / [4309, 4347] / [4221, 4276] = 0.080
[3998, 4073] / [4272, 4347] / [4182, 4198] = 0.046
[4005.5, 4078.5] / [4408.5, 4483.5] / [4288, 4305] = 0.128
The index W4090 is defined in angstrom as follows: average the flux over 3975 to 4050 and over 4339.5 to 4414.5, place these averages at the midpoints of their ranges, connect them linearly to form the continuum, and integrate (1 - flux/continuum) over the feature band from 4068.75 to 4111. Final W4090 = 3.49 angstrom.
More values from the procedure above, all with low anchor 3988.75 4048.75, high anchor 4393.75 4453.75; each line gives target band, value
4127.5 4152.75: 5.2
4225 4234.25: -0.8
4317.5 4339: -3.5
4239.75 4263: 2.0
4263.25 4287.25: 1.0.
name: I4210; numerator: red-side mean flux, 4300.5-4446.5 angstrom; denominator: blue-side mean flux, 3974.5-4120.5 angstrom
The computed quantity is 1.27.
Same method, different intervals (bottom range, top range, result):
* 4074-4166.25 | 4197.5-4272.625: 1.08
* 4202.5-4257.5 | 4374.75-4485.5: 1.17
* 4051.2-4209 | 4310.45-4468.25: 1.25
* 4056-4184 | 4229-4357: 1.12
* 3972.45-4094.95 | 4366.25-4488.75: 1.28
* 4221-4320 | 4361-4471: 1.14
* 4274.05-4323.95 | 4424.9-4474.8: 1.10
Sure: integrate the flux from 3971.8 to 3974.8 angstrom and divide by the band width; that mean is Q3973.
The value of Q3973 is 31.8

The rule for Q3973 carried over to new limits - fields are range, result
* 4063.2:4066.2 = 32.6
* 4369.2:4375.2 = 48.1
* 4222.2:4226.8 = 46.4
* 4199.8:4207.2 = 34.6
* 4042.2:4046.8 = 31.4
